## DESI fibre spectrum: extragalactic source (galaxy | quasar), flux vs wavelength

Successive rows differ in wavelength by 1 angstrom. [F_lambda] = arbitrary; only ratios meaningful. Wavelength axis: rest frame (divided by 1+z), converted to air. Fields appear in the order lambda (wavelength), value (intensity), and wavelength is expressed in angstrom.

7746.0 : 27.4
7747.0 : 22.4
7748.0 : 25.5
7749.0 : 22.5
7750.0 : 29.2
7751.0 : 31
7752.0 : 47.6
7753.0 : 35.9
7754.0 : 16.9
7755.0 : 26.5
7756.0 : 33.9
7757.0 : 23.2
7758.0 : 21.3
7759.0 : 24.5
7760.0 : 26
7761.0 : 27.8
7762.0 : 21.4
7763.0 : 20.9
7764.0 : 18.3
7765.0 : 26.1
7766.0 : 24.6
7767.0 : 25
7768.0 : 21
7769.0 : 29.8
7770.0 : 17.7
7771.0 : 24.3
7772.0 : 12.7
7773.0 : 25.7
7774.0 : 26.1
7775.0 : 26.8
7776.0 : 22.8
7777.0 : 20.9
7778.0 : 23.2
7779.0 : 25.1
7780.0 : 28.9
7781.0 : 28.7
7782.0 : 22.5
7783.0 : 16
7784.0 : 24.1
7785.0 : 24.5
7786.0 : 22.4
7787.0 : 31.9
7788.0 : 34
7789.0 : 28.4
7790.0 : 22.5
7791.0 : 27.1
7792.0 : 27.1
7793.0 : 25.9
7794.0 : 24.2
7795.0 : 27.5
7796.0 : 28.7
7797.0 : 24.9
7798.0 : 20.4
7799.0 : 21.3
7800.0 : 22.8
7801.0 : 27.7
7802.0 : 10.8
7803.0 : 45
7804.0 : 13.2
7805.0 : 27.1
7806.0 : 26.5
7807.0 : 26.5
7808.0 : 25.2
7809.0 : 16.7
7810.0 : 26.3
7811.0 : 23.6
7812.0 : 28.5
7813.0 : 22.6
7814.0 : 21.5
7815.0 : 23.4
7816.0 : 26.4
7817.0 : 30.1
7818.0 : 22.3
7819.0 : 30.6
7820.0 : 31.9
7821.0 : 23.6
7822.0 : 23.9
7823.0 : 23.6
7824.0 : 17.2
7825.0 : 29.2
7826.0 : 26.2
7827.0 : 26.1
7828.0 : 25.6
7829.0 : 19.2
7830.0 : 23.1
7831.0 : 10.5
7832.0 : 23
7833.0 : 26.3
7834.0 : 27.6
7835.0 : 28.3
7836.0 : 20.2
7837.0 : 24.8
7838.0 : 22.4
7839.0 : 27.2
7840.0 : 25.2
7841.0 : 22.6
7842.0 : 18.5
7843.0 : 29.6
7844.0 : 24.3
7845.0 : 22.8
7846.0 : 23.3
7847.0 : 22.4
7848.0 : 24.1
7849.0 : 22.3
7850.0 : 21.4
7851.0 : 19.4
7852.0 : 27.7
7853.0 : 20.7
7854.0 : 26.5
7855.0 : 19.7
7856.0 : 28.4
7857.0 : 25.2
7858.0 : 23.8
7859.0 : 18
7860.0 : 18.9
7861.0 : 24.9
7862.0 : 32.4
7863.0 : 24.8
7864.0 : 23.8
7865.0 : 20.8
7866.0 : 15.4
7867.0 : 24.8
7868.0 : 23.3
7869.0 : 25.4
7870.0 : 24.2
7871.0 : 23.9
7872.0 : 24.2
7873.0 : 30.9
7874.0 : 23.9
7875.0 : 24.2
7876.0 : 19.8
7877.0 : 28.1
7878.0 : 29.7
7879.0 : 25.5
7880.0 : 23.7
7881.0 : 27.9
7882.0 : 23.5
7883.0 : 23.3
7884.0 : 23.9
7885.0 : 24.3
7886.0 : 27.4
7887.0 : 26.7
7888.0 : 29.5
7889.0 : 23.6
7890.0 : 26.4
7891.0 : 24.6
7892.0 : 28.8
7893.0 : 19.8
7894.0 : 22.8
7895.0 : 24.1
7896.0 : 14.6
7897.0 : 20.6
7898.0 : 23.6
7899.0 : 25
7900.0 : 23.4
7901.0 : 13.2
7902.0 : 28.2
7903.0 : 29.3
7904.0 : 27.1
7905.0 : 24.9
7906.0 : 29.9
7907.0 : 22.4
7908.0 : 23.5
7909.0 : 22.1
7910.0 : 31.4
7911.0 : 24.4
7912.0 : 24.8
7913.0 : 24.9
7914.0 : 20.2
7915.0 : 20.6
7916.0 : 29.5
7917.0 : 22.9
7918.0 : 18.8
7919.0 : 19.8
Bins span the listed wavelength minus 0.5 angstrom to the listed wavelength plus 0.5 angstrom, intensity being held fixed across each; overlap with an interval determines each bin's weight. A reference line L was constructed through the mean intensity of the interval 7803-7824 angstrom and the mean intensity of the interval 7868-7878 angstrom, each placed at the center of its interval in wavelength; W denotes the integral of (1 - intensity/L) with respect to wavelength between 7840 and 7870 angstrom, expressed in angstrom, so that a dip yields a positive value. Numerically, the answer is 2.1 angstrom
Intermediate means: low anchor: 25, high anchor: 25.1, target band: 23.3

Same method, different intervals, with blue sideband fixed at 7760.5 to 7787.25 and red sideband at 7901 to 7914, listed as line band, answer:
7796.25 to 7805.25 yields 0.1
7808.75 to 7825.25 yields -0.5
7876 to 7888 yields -0.3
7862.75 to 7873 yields 0.6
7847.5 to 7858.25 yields 0.5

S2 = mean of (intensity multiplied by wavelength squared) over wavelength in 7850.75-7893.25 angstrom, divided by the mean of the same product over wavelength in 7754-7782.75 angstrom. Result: 1.1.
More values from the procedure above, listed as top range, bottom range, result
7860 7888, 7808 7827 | 1.01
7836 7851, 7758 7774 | 1.03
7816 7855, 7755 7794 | 0.99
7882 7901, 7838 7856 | 1.02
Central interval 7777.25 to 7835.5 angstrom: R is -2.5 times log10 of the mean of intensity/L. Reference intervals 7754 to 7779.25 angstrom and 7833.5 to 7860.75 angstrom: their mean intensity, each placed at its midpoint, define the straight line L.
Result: -0.05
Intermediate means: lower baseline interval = 23.7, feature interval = 24.8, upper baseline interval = 23.5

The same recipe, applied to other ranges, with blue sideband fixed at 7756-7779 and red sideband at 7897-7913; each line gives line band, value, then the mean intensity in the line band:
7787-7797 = -0.157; 27.4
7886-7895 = -0.031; 25.3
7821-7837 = 0.030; 23.4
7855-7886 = 0.004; 24.3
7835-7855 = 0.033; 23.5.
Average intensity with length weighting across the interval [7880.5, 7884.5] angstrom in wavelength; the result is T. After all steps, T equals 24.6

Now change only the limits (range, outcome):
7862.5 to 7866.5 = 21.2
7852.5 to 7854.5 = 23.6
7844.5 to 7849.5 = 23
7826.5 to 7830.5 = 23.5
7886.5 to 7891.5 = 26.2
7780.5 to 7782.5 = 25.6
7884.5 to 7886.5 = 25.9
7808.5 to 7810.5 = 21.5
